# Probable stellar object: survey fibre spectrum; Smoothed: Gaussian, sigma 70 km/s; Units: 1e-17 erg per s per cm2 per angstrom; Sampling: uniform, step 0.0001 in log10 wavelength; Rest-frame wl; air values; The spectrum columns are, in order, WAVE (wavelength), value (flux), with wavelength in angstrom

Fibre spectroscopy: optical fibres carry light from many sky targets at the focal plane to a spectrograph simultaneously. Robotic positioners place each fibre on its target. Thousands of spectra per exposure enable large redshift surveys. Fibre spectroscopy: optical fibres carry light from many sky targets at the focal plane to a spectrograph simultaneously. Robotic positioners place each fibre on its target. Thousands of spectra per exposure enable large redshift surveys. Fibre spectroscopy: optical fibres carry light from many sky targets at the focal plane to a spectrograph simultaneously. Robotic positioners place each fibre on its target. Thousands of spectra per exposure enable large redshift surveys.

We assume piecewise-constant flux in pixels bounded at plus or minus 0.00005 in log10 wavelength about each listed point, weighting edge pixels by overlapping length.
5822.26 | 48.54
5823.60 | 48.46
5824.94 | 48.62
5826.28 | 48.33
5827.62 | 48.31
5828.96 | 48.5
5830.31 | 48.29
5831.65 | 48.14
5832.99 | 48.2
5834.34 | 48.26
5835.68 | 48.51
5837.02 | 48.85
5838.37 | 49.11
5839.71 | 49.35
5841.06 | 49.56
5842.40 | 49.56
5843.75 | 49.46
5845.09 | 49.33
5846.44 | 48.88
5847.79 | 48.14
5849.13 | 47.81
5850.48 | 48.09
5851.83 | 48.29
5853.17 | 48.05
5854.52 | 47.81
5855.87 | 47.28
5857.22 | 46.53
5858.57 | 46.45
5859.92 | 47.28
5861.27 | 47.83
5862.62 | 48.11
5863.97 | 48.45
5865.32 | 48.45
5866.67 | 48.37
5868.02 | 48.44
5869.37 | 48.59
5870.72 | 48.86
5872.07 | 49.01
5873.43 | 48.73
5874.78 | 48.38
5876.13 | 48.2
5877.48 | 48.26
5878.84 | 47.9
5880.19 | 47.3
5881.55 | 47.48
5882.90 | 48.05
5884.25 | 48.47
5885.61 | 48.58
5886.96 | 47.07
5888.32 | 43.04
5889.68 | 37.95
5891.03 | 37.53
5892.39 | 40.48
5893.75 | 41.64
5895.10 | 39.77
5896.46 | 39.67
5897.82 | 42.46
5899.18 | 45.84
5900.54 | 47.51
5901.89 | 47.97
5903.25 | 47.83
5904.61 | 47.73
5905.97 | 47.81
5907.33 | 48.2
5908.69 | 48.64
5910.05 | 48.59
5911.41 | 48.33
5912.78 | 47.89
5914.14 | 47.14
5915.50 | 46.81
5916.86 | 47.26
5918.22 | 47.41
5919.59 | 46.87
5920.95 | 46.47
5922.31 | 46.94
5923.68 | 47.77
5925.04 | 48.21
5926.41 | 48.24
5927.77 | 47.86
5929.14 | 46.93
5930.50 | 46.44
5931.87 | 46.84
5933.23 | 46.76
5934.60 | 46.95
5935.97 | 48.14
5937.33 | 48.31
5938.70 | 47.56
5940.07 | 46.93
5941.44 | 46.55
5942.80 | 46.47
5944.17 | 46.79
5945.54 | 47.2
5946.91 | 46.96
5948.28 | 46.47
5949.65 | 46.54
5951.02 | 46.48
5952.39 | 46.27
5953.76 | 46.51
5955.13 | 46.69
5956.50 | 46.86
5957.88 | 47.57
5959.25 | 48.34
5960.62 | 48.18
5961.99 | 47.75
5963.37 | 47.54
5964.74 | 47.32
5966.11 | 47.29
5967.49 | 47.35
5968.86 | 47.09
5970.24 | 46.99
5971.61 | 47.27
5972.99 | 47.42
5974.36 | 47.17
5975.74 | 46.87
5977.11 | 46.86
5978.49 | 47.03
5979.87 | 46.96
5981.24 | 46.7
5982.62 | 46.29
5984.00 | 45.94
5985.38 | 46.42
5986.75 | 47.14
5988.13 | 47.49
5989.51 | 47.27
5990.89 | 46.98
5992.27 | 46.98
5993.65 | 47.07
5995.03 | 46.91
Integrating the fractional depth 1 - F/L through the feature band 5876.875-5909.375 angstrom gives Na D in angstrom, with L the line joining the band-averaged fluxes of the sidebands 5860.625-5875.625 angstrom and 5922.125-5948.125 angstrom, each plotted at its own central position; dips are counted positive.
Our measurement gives 1.8 angstrom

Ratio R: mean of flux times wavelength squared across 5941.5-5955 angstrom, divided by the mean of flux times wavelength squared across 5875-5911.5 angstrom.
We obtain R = 1.0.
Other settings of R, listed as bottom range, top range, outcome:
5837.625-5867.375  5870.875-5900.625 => 0.95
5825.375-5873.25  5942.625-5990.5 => 1.01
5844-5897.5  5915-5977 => 1.04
